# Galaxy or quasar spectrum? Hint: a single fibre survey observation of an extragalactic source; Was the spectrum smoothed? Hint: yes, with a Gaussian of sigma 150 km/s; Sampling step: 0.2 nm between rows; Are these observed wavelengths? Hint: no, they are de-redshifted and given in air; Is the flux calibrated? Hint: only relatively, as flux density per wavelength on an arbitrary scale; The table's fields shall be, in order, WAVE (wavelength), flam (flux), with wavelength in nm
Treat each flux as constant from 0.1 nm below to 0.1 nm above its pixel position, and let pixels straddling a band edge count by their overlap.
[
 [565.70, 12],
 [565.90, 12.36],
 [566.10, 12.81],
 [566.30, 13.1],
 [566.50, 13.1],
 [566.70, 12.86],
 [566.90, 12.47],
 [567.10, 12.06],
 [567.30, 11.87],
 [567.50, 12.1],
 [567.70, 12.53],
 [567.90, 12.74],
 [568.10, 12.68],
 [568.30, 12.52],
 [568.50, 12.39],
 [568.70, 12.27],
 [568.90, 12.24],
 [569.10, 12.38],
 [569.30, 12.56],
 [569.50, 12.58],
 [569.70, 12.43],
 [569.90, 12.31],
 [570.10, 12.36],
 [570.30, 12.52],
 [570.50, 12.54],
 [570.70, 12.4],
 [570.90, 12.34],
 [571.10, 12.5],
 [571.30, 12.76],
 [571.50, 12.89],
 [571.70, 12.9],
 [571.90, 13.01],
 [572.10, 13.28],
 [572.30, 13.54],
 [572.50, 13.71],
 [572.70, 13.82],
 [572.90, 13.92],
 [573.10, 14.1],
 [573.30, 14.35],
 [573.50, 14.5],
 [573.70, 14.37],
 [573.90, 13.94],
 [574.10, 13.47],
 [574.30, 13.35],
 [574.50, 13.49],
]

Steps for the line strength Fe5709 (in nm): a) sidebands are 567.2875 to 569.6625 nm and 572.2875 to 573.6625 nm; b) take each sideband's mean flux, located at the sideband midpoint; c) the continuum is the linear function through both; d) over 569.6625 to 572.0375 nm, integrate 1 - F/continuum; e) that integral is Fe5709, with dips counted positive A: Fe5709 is 0.122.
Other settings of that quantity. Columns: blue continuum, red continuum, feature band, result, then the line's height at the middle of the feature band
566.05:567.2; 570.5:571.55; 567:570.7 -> 0.07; 12.6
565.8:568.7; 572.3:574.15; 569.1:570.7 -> 0.09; 13.2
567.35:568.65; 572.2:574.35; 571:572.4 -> 0.05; 13.5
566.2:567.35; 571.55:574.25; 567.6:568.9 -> 0.04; 12.9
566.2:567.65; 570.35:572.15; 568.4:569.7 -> 0.02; 12.6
